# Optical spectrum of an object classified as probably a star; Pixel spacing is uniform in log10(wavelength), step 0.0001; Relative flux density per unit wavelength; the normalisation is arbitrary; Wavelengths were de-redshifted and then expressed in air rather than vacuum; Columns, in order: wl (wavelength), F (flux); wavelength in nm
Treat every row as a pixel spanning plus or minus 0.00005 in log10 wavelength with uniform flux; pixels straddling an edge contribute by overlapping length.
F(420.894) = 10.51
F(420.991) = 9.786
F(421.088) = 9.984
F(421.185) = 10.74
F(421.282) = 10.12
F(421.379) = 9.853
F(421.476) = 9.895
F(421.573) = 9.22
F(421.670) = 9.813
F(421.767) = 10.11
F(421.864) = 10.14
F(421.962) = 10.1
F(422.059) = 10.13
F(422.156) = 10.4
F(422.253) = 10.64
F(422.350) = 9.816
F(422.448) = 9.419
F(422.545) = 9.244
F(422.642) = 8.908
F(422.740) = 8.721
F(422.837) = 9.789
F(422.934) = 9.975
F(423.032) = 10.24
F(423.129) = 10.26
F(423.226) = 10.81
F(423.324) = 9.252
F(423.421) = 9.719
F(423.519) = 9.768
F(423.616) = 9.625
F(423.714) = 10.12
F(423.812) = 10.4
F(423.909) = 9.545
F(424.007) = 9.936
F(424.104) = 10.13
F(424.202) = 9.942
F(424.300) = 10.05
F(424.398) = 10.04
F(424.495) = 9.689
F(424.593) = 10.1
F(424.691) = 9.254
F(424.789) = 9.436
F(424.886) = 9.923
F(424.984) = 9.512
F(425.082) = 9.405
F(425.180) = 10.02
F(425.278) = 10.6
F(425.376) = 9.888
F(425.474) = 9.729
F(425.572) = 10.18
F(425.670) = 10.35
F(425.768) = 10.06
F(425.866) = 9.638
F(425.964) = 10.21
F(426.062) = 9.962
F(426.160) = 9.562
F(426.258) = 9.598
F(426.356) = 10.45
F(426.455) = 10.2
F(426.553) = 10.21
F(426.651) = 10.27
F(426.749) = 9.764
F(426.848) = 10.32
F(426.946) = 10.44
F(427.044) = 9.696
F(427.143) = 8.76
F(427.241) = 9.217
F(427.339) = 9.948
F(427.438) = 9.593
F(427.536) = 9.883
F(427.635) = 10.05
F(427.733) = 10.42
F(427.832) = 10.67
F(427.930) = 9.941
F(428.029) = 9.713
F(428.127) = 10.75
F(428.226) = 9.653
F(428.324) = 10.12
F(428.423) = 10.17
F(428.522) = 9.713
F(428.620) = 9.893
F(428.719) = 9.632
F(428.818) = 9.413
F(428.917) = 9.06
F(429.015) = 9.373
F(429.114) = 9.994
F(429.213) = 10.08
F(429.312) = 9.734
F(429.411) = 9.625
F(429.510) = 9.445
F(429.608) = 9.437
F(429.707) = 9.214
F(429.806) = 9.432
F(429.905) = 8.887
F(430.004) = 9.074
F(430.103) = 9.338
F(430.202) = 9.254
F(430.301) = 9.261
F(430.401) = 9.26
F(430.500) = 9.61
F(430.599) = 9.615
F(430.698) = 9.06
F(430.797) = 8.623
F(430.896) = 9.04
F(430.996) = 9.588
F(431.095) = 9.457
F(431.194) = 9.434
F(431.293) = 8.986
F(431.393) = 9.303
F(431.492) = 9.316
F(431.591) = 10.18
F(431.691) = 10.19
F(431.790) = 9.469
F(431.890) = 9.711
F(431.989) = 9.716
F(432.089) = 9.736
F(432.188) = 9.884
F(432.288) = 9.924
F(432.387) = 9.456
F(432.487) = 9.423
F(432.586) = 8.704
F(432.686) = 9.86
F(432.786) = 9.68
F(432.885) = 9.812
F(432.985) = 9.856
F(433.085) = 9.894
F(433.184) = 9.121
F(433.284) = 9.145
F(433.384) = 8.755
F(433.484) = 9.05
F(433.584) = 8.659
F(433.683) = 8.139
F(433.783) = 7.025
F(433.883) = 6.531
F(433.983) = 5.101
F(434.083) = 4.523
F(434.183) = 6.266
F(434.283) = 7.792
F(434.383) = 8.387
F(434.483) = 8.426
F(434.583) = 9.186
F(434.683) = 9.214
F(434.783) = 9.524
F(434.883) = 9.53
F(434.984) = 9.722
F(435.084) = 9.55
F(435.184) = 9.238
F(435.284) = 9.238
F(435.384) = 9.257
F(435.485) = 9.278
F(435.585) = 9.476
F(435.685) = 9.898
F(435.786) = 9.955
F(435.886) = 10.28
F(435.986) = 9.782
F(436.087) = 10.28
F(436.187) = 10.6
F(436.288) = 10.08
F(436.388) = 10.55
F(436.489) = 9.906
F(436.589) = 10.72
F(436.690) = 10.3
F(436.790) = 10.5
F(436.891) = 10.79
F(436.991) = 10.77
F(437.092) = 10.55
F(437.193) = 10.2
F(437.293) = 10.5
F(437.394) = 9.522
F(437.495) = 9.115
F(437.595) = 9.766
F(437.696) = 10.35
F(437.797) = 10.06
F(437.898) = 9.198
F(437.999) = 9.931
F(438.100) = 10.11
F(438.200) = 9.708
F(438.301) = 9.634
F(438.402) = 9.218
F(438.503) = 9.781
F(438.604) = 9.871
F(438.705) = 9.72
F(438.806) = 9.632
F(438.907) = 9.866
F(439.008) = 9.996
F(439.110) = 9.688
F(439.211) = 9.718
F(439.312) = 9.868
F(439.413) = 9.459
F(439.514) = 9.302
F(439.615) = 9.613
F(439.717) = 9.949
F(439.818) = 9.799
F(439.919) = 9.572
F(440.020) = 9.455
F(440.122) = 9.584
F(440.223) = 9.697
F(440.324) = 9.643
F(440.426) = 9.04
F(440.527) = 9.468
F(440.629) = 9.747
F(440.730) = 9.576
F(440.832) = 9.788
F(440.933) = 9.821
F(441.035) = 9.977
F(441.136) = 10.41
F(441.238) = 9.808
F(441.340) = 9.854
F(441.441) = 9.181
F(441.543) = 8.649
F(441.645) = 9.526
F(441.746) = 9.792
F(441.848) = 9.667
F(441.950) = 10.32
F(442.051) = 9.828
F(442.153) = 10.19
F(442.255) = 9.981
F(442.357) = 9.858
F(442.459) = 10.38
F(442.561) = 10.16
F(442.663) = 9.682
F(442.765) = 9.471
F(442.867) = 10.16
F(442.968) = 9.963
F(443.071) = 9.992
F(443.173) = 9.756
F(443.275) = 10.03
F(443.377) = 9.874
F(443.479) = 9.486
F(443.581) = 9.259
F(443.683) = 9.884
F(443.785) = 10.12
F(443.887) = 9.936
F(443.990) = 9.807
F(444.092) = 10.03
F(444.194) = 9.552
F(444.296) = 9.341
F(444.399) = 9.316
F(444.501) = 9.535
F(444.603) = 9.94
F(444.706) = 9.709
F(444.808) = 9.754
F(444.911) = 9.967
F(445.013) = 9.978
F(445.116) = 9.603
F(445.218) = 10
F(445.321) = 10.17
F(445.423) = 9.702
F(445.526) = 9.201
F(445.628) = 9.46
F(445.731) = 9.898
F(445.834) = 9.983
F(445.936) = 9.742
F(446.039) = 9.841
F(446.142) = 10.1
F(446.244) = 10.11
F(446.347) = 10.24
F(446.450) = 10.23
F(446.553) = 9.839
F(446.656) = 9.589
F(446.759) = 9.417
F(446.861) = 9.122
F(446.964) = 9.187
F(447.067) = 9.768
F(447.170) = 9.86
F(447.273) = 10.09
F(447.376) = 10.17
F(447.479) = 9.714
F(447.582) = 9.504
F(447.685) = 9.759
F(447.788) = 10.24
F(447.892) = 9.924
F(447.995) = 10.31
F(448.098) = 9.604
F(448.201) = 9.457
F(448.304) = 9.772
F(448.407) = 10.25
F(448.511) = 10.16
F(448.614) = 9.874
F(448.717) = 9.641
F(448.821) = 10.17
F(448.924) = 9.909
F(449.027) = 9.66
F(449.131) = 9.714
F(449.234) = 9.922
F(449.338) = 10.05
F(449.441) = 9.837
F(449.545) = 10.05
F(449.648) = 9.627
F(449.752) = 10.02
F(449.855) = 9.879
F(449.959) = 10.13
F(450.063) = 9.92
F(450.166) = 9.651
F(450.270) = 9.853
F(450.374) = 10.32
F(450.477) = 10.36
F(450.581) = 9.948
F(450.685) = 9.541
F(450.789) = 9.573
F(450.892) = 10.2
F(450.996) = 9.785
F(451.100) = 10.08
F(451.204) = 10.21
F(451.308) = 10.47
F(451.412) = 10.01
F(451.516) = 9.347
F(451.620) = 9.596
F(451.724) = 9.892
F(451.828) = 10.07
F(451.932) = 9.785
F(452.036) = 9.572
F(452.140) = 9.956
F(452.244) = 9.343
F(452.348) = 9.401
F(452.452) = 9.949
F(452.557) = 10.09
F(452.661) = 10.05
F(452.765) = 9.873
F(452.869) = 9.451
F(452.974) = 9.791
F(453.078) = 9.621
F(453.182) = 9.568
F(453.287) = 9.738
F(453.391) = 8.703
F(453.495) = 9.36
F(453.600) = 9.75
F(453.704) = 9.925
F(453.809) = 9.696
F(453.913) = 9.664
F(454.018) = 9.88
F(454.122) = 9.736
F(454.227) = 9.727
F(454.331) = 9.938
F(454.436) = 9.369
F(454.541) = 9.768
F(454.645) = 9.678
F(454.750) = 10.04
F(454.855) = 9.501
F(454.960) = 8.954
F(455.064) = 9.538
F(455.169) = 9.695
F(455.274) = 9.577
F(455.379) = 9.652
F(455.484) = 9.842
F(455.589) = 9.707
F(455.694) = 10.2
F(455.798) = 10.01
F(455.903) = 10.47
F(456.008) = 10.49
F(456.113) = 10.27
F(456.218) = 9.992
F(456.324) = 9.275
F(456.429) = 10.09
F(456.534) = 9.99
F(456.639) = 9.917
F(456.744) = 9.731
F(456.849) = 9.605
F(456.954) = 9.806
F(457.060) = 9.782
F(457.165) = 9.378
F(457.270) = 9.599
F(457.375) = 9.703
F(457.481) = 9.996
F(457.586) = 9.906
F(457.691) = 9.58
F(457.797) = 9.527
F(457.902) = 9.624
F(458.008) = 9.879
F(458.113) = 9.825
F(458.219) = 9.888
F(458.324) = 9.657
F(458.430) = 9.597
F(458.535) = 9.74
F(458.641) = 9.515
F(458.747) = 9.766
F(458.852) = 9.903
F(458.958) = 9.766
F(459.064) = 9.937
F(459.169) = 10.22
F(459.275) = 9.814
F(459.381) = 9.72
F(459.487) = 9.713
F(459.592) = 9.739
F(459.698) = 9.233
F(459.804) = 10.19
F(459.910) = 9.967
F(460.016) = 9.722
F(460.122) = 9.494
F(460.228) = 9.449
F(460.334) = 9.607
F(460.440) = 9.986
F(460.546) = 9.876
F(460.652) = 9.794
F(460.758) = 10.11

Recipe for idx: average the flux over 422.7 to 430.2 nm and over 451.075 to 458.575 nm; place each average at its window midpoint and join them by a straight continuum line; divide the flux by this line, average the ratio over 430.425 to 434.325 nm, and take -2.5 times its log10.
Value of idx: 0.10 mag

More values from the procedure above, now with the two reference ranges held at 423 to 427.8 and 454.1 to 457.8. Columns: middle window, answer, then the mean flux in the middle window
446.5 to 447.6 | 0.02 mag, 9.67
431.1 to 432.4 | 0.03 mag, 9.64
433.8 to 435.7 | 0.18 mag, 8.38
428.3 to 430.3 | 0.04 mag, 9.53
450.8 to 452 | -0.01 mag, 9.93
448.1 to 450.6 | -0.01 mag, 9.92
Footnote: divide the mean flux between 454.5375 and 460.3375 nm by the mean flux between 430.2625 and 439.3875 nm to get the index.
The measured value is 1.04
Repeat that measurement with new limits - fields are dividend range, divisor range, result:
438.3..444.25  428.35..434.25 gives 1.07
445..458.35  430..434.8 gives 1.10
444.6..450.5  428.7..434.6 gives 1.09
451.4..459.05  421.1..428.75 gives 0.98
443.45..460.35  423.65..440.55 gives 1.02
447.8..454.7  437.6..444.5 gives 1.01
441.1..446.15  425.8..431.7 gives 1.01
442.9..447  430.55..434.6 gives 1.10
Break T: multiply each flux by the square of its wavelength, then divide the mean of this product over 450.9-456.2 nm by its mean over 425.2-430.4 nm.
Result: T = 1.12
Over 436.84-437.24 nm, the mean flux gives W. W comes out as 10.6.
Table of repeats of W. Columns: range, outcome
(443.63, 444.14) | 9.95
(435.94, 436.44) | 10.2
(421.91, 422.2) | 10.2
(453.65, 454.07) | 9.8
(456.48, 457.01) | 9.81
